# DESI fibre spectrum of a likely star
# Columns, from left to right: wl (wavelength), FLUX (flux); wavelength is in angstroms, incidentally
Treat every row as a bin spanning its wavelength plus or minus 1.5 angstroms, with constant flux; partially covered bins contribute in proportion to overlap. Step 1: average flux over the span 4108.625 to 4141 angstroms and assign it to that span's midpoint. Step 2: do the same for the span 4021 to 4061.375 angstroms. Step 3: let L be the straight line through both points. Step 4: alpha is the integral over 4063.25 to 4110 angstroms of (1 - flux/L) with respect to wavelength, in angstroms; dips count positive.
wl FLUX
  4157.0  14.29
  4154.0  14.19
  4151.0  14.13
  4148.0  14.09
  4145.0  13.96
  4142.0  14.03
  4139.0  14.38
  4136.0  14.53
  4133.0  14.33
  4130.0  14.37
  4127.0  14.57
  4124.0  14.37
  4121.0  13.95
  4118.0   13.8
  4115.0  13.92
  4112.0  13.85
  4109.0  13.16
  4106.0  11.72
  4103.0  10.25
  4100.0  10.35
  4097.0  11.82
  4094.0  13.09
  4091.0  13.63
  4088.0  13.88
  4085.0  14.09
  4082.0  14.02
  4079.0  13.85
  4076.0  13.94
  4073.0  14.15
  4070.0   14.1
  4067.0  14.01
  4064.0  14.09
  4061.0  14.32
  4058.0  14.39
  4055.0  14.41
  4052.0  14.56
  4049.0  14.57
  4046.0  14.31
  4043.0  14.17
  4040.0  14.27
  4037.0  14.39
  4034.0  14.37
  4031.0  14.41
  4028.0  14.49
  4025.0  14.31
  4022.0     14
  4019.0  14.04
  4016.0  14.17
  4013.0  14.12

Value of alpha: 3.7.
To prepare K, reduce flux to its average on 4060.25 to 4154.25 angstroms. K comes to 13.6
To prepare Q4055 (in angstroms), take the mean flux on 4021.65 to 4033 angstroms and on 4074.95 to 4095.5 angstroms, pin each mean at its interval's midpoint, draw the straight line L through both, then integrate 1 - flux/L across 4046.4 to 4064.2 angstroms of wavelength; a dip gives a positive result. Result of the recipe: -0.4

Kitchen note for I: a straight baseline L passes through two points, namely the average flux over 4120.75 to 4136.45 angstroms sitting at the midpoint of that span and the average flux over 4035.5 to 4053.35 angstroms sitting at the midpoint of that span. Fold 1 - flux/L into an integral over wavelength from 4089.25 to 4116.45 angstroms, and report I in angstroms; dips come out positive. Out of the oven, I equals 3.7 angstroms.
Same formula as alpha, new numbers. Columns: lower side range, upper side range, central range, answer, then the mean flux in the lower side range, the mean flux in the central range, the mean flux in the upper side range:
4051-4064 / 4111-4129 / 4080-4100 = 1.4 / 14.4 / 13.2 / 14.1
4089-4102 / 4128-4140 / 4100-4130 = 0.4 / 12.2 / 13.2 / 14.4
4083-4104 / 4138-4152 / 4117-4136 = -1.0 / 12.5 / 14.3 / 14.1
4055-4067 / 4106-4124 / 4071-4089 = 0.0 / 14.3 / 14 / 13.6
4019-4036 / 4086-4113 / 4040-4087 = -3.0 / 14.3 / 14.2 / 12.4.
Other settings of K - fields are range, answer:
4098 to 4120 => 12.5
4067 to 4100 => 13.5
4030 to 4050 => 14.3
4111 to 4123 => 13.9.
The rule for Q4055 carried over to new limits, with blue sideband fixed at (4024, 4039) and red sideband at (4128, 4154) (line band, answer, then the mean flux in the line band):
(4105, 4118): 0.9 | 13.3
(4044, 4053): -0.1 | 14.5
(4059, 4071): 0.2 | 14.1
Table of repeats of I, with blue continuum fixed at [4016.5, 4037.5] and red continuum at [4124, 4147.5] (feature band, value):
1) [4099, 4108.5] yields 2.16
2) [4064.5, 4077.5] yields 0.21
